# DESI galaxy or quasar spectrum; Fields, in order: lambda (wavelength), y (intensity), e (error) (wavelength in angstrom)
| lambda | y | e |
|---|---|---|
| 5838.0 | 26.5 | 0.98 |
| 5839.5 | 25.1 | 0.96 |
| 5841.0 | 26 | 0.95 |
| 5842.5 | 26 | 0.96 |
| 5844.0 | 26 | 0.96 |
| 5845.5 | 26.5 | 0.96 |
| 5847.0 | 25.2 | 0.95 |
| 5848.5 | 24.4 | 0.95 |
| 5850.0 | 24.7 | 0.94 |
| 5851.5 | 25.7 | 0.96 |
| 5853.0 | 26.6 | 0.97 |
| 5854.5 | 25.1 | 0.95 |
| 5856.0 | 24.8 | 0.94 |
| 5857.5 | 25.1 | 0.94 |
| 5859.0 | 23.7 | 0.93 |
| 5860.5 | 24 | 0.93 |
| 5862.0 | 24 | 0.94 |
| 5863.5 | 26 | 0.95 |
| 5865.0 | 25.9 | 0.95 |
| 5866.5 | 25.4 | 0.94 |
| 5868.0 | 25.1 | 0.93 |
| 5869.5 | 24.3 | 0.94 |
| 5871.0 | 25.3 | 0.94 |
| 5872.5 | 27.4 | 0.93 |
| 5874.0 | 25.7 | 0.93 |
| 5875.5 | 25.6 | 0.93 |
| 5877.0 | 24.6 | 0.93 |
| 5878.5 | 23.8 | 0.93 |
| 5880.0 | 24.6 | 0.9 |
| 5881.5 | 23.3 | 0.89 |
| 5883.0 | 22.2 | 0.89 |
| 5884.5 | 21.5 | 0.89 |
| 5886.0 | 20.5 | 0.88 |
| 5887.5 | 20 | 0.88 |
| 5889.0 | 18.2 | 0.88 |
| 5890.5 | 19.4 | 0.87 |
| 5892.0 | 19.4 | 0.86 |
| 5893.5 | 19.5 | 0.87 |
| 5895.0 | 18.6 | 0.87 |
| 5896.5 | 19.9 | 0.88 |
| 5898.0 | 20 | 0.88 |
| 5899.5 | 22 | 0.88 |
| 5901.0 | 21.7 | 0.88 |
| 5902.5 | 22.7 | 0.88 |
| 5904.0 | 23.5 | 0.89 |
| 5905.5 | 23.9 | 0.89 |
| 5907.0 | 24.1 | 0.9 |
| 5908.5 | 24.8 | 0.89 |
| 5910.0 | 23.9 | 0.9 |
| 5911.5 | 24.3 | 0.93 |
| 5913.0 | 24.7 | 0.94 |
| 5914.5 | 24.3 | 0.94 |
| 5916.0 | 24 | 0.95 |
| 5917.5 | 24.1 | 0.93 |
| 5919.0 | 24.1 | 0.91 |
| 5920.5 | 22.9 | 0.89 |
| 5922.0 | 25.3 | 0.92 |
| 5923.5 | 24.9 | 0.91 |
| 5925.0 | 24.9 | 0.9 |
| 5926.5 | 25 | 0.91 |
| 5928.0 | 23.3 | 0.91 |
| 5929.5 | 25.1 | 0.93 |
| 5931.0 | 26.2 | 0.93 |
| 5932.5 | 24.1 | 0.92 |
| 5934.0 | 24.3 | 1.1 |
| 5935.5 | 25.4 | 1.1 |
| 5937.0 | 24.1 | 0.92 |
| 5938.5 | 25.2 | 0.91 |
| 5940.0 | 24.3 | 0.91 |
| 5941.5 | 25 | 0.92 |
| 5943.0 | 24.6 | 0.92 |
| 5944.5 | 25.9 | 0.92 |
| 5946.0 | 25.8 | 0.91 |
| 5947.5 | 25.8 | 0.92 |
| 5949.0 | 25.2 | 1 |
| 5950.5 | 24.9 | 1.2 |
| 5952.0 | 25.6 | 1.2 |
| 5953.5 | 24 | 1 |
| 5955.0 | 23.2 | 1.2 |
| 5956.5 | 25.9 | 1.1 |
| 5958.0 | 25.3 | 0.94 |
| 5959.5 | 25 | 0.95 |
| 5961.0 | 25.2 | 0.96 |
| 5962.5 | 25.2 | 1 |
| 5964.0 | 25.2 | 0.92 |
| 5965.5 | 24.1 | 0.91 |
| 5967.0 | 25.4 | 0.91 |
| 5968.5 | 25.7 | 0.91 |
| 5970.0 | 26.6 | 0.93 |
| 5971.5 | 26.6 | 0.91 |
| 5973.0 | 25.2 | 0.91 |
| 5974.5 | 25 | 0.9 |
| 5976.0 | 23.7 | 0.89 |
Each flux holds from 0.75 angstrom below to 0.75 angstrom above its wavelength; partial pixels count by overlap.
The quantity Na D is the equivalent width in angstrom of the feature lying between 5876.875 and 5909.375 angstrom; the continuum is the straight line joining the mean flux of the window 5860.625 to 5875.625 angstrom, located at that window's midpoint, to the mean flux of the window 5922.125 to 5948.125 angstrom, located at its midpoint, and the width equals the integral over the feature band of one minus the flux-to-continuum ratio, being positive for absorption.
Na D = 4.6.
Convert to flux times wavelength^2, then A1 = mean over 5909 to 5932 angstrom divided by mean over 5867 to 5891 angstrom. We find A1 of 1.1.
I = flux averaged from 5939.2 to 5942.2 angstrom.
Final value 24.7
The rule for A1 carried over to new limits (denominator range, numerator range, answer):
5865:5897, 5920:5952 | 1.12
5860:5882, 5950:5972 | 1.04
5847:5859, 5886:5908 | 0.85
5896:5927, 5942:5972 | 1.09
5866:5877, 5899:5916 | 0.94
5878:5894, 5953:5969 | 1.21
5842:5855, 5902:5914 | 0.96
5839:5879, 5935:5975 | 1.03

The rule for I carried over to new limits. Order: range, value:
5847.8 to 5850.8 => 24.6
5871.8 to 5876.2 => 26.2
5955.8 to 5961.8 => 25.3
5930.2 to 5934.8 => 24.9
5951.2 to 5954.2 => 24.8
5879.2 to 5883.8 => 23.4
